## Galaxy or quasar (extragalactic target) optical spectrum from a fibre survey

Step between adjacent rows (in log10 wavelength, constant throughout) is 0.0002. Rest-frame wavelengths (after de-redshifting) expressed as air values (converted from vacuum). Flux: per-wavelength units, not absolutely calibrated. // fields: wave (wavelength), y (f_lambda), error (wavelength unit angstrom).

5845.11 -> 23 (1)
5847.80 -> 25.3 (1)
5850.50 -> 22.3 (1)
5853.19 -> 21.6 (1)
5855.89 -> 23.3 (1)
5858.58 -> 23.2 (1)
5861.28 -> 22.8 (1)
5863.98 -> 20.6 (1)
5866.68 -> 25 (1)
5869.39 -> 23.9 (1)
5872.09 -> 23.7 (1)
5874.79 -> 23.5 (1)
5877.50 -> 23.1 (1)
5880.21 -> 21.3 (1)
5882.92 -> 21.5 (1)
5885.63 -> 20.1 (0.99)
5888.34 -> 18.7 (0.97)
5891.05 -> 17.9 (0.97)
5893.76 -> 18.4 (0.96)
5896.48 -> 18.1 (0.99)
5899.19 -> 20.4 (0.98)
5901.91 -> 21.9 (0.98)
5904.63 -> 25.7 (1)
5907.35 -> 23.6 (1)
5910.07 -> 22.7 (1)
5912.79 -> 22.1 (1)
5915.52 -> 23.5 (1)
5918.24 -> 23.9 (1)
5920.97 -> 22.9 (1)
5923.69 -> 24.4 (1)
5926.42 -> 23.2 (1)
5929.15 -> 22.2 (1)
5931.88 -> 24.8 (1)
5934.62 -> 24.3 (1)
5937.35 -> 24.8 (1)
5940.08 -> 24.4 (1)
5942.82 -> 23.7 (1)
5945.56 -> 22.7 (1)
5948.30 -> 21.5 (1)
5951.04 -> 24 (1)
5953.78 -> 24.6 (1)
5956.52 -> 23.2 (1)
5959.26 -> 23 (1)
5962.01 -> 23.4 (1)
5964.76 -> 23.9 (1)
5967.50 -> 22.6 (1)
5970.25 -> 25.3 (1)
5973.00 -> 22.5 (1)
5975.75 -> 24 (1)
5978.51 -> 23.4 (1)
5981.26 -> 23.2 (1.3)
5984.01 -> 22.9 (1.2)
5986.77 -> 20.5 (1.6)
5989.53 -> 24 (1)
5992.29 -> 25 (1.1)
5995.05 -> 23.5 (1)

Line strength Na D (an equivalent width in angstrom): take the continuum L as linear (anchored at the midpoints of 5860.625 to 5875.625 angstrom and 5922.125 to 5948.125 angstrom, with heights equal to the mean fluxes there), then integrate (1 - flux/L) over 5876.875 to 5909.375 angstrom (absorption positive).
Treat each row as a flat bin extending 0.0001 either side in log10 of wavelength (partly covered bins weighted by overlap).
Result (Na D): 3.54 angstrom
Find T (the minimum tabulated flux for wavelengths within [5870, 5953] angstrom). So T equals 17.9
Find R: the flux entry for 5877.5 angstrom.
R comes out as 23.1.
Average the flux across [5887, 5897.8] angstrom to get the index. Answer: 18.3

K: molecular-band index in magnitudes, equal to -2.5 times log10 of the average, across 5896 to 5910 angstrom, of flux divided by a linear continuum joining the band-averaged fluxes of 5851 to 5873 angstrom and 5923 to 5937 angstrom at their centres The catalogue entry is 0.058 mag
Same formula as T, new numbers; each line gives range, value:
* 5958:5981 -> 22.5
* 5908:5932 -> 22.1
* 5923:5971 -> 21.5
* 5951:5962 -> 23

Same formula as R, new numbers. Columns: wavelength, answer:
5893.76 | 18.4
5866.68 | 25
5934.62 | 24.3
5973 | 22.5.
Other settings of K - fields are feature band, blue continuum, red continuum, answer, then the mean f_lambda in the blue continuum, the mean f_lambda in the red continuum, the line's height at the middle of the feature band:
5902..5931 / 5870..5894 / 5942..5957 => -0.06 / 21.1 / 23.3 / 22.2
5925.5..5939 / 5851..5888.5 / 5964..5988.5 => -0.05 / 22.4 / 23.1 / 22.8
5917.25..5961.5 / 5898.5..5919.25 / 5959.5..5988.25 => -0.02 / 23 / 23.2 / 23.1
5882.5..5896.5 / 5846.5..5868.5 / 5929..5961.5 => 0.22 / 23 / 23.6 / 23.2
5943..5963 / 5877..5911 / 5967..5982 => -0.02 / 21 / 23.6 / 22.9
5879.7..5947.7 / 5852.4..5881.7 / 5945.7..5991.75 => 0.04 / 22.9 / 23.3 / 23.1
